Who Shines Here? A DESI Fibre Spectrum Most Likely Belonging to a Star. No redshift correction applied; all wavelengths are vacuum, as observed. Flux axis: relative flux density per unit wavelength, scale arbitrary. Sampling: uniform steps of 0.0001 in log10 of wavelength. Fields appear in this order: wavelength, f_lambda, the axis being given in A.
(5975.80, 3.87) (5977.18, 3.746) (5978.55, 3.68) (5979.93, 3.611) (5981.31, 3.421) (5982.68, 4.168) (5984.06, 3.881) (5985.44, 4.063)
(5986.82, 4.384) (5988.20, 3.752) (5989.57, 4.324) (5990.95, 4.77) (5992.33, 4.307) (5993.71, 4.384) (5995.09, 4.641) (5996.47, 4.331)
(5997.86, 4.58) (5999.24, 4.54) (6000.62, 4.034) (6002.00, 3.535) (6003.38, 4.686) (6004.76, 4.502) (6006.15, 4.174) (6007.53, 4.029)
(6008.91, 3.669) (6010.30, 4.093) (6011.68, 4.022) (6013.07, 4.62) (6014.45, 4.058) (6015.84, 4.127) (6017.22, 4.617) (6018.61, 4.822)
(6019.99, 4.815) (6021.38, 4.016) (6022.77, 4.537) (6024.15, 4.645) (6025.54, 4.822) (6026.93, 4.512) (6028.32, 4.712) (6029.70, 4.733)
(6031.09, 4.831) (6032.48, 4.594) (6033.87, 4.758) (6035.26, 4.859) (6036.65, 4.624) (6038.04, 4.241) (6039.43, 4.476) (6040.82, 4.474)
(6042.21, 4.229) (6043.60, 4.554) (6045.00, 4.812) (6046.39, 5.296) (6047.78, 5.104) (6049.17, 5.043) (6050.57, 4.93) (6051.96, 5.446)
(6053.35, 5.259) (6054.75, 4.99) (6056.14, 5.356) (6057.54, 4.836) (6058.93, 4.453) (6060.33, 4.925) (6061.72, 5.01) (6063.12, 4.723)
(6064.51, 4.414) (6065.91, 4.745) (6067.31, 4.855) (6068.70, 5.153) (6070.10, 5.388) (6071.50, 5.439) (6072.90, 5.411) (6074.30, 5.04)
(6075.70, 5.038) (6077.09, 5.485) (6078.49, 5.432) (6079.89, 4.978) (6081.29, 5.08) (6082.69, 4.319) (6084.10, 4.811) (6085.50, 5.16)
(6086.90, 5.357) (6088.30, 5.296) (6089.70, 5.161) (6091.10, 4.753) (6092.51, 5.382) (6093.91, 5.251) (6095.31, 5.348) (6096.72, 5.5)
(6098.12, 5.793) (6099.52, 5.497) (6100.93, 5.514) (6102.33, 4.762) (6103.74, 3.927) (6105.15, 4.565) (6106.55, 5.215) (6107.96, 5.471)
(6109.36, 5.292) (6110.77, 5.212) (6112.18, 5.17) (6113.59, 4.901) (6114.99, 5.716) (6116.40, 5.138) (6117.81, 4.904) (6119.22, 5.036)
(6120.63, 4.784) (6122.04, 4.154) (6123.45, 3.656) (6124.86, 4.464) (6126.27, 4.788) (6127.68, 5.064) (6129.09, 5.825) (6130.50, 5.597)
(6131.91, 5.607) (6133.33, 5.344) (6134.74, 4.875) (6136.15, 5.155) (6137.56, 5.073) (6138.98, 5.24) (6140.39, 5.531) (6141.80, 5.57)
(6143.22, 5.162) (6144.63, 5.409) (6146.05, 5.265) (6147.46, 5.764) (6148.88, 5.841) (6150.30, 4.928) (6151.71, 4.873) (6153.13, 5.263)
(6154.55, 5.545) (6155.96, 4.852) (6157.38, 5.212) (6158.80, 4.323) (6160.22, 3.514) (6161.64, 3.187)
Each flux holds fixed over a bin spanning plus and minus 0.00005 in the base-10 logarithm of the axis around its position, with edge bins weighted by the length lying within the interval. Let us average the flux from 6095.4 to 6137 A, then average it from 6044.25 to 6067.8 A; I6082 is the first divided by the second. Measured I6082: 1.02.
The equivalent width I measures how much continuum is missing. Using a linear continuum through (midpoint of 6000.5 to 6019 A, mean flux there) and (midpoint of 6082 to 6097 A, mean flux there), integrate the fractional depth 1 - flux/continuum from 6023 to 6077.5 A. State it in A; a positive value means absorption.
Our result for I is -2.4 A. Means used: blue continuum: 4.21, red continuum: 5.11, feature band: 4.87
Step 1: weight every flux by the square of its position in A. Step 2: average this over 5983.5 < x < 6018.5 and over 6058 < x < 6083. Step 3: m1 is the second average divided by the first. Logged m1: 1.20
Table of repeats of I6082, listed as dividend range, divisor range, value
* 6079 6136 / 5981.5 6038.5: 1.16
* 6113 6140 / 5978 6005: 1.20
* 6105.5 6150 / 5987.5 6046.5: 1.16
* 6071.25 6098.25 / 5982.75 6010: 1.22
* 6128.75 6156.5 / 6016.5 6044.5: 1.16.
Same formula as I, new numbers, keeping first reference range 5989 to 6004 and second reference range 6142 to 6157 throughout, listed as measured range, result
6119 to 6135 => 0.7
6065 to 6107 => -1.8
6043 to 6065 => -1.1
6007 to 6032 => 0.5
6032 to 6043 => 0.2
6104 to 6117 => -0.2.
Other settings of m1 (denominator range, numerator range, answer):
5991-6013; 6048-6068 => 1.18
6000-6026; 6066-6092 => 1.21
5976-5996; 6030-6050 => 1.17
